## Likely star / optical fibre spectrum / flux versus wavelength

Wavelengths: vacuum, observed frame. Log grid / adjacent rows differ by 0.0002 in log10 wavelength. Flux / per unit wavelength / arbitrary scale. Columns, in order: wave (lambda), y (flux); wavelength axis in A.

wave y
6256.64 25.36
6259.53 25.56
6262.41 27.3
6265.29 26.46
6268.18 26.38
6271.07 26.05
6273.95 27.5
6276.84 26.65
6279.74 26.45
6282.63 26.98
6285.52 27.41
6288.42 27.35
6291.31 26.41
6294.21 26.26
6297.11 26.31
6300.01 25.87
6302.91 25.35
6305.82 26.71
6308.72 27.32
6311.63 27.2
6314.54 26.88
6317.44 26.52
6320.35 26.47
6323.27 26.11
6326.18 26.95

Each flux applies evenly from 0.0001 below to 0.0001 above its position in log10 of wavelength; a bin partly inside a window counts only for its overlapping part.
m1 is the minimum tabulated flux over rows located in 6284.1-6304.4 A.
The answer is 25.35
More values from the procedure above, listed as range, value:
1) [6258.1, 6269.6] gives 25.56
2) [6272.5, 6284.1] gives 26.45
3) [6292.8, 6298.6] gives 26.26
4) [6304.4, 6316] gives 26.71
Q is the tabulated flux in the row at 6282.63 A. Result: 26.98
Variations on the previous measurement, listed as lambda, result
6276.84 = 26.65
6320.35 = 26.47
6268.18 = 26.38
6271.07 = 26.05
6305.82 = 26.71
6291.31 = 26.41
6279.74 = 26.45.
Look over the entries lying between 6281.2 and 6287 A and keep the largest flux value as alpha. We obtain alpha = 27.41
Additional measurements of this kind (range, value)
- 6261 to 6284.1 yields 27.5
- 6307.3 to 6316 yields 27.32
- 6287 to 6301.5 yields 27.35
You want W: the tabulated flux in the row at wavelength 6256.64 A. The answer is 25.36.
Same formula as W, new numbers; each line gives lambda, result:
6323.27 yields 26.11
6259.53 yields 25.56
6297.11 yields 26.31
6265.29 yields 26.46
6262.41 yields 27.3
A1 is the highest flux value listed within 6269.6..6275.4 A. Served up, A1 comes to 27.5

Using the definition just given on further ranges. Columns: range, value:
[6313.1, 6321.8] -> 26.88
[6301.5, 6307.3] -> 26.71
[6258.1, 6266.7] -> 27.3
